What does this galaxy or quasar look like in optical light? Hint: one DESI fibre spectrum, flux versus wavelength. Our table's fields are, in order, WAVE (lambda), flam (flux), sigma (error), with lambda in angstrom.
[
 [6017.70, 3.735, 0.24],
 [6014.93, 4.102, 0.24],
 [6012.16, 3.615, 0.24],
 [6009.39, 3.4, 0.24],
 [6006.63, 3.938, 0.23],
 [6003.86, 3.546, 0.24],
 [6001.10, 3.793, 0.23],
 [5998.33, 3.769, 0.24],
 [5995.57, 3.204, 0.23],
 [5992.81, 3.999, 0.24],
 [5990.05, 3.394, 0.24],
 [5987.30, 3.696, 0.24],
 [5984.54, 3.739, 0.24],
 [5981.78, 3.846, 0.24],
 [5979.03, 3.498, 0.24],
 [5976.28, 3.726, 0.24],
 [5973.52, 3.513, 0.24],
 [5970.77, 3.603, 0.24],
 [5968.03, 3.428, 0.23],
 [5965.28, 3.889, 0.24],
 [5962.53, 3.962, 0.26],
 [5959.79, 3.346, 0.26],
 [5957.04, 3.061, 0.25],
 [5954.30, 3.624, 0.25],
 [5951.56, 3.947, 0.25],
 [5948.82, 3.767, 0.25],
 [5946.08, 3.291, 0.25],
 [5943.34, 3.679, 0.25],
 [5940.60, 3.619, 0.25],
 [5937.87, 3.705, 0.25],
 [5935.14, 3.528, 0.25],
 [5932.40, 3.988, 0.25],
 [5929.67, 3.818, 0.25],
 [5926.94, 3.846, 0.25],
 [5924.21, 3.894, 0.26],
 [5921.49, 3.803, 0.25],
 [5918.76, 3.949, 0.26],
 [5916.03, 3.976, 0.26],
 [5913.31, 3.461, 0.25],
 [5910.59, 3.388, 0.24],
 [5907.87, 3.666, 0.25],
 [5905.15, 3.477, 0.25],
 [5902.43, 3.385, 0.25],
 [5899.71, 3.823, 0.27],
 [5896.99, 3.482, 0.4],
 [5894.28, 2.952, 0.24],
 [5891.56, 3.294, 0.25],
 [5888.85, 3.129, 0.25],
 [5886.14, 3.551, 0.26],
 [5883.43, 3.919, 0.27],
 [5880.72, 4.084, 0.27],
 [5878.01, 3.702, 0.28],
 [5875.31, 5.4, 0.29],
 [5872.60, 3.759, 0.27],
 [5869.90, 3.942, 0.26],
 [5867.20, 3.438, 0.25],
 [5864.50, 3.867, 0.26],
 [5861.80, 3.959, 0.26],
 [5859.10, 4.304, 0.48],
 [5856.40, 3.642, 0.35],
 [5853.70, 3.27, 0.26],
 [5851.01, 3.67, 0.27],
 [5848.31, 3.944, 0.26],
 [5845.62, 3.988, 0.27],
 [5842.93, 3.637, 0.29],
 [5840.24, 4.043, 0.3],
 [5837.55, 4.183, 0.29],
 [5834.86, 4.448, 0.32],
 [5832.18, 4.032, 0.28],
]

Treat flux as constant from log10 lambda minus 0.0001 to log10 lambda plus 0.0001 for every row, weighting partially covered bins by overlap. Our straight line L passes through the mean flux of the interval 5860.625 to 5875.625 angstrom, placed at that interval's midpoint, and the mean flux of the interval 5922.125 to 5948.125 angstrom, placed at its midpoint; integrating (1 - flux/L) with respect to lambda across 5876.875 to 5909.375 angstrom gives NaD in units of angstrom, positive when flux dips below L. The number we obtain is 2.83 angstrom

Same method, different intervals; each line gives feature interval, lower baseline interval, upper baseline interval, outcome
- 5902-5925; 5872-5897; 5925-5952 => 0.33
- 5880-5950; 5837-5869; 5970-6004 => 2.05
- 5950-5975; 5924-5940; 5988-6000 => 0.64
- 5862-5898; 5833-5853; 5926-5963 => 1.03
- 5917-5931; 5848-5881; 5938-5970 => -0.59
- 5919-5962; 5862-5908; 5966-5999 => -0.20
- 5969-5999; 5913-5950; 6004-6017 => 0.91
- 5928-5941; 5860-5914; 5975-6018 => -0.19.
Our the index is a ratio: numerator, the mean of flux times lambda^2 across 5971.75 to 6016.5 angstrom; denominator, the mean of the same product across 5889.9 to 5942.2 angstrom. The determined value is 1.04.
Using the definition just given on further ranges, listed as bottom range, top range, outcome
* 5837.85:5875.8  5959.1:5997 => 0.97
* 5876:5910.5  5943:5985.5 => 1.04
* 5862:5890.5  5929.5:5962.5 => 0.96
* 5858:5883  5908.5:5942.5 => 0.94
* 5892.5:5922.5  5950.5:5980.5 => 1.03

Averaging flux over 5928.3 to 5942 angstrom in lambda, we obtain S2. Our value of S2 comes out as 3.73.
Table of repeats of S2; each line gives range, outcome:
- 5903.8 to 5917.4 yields 3.59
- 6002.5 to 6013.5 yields 3.63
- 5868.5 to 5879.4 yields 4.2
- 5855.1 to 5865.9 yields 3.94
